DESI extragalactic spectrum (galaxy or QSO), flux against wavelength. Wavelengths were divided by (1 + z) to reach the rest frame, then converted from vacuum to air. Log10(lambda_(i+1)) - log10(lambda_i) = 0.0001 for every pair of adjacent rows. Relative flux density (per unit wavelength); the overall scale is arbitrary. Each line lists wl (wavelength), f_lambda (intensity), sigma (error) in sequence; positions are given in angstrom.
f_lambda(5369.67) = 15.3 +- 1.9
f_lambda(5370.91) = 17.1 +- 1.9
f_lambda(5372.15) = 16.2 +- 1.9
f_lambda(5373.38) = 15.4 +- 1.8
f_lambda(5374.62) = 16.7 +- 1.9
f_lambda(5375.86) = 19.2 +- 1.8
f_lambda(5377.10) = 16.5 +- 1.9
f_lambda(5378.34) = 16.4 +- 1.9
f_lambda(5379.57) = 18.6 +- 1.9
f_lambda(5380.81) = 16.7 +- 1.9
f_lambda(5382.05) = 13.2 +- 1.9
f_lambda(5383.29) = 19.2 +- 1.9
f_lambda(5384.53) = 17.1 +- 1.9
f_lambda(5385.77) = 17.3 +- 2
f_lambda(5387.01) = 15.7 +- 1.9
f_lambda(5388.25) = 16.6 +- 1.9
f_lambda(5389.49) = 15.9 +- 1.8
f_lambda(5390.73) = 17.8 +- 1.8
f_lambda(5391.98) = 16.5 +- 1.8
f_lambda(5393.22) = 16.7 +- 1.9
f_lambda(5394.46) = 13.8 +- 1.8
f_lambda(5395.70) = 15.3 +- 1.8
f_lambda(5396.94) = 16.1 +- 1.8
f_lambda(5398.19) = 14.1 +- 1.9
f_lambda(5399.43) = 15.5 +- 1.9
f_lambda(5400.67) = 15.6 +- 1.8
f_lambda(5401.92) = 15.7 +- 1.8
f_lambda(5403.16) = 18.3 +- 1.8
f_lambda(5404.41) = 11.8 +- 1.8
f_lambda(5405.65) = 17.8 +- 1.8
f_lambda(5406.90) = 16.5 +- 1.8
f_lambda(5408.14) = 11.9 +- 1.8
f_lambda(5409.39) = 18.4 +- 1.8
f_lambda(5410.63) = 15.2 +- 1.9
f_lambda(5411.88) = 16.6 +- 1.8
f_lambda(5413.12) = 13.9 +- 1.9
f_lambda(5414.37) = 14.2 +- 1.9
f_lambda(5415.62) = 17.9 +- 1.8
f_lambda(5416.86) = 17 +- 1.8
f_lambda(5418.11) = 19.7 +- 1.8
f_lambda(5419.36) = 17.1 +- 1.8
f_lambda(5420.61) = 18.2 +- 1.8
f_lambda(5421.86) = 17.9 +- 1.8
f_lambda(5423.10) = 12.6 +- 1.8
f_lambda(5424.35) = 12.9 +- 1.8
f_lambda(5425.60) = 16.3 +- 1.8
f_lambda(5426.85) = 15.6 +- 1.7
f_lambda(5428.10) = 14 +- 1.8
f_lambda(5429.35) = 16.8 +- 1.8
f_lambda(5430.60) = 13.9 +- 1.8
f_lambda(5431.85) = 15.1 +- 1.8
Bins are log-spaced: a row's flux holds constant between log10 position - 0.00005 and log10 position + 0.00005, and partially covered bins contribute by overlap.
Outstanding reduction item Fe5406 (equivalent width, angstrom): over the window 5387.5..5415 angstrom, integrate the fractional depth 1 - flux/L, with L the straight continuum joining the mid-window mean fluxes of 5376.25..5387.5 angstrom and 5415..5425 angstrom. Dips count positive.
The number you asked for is 1.8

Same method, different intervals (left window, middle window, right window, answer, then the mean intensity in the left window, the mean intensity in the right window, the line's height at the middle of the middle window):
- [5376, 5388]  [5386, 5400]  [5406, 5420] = 0.7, 16.8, 16.2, 16.6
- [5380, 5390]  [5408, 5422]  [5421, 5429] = -1.1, 16.5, 15.1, 15.4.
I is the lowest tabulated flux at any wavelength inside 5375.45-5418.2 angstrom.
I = 11.8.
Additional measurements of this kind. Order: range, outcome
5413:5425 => 12.6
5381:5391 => 13.2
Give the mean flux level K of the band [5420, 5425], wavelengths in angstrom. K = 15.4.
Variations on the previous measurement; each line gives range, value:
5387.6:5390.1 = 16.3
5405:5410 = 16.1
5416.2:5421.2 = 18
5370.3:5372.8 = 16.7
